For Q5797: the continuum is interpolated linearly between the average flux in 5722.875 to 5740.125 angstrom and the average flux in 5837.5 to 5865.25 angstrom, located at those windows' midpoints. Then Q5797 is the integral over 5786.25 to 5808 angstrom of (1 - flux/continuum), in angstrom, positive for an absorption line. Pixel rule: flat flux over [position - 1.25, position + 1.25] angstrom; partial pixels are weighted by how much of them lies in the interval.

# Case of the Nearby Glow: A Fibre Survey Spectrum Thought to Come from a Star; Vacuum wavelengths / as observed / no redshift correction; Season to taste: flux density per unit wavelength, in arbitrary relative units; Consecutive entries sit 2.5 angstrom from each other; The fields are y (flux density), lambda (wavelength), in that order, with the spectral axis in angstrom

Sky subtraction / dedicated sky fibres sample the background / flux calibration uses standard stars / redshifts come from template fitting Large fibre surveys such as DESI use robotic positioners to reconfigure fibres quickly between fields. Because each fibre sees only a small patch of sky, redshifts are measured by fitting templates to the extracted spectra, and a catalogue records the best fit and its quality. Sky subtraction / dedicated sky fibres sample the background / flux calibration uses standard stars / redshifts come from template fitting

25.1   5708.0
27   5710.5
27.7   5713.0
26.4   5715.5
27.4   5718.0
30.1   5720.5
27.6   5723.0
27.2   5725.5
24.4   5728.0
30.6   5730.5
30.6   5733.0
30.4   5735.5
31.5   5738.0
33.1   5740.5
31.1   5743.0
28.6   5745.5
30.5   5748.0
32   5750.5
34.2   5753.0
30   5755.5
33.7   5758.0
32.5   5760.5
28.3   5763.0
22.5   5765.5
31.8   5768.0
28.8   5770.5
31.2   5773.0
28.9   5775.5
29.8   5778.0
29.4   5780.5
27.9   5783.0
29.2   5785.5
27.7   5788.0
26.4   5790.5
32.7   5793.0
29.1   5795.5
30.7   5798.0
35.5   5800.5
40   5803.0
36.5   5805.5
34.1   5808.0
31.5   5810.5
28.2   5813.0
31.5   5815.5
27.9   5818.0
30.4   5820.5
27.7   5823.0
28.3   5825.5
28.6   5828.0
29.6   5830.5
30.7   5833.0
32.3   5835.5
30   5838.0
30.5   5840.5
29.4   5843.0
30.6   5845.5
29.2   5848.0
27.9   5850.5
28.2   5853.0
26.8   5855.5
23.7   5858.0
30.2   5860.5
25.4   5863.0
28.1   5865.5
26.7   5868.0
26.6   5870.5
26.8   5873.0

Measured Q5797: -2.8 angstrom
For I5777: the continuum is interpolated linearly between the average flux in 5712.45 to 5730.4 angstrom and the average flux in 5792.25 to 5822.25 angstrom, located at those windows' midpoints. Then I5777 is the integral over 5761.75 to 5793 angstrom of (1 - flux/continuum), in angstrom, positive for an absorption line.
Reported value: 1.97 angstrom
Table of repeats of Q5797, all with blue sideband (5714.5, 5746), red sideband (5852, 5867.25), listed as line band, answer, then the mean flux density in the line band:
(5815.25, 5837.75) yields -1.6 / 29.6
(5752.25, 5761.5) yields -1.2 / 32.5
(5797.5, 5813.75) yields -3.6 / 34.1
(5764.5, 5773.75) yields 0.0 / 28.6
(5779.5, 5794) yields -0.3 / 28.8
